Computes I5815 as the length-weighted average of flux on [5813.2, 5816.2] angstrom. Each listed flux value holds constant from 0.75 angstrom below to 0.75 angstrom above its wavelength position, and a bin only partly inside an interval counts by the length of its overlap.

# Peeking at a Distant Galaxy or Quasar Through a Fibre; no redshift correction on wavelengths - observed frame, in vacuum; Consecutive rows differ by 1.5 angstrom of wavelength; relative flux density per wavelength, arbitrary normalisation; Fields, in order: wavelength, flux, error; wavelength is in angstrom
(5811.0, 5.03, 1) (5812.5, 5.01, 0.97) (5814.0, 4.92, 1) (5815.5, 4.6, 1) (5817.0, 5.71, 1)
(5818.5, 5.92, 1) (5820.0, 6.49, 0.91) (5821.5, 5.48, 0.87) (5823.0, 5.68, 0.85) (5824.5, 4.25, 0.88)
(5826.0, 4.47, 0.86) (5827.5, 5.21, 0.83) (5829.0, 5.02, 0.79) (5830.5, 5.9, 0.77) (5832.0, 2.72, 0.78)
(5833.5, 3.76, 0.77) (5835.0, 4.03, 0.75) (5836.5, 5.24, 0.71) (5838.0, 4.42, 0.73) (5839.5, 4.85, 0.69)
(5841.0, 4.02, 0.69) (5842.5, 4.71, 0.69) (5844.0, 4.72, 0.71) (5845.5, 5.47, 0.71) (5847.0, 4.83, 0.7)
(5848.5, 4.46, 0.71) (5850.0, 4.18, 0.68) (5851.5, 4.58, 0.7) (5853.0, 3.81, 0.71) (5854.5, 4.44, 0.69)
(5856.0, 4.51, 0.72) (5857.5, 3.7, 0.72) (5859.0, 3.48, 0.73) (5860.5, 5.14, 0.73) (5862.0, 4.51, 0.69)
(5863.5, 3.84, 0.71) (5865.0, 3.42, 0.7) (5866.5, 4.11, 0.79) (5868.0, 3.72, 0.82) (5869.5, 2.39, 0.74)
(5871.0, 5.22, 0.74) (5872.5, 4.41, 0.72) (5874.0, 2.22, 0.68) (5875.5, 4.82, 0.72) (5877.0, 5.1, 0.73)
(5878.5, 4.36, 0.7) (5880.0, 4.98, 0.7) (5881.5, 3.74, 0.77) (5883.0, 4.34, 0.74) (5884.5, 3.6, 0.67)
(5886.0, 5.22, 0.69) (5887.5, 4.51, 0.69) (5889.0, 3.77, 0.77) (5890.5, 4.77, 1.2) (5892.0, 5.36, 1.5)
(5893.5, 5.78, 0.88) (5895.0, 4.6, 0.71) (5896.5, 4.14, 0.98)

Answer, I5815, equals 4.77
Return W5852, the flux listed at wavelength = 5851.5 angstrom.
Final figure 4.58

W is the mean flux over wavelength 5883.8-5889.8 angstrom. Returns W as 4.28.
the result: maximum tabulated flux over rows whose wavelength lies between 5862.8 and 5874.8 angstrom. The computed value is 5.22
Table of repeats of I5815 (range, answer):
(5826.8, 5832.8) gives 4.7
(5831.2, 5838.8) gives 4.05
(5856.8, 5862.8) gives 4.21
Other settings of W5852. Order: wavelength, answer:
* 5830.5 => 5.9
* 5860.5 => 5.14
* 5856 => 4.51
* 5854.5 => 4.44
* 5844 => 4.72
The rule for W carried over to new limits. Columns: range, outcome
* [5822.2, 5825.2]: 4.99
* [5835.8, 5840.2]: 4.83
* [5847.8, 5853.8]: 4.26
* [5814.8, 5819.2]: 5.41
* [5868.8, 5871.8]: 3.84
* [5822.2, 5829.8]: 4.94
